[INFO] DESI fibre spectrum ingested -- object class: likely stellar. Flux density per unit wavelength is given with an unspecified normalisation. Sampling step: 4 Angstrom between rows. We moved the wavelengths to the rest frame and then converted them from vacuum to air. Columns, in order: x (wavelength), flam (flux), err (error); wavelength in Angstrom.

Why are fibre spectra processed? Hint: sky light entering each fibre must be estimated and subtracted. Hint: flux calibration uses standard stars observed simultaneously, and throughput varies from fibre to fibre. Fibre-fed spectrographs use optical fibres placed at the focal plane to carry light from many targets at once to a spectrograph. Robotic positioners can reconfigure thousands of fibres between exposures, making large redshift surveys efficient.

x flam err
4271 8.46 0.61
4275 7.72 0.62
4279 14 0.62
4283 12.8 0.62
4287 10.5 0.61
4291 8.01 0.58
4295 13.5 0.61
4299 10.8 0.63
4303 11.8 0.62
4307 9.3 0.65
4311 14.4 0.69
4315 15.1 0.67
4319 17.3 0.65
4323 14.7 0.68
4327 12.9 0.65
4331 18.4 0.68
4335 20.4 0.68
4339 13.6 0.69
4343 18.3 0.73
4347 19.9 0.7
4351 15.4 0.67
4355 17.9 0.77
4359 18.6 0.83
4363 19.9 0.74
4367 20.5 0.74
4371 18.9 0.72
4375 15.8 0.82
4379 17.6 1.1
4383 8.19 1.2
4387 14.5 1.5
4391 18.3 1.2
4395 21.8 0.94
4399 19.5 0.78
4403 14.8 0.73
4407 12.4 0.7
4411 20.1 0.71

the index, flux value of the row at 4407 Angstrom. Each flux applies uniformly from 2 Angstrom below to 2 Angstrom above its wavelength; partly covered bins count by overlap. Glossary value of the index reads 12.4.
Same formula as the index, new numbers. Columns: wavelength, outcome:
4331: 18.4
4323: 14.7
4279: 14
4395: 21.8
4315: 15.1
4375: 15.8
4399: 19.5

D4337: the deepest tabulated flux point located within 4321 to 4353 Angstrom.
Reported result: 12.9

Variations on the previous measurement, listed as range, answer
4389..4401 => 18.3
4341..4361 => 15.4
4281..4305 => 8.01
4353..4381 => 15.8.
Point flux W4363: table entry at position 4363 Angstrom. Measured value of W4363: 19.9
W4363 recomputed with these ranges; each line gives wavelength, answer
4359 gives 18.6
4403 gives 14.8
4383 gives 8.19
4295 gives 13.5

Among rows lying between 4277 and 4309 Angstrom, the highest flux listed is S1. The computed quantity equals 14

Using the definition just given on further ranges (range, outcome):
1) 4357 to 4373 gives 20.5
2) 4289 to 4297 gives 13.5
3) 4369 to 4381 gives 18.9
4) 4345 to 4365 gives 19.9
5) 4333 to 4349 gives 20.4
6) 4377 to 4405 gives 21.8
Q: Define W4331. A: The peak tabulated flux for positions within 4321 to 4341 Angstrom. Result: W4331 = 20.4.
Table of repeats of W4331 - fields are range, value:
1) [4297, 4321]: 17.3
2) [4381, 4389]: 14.5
